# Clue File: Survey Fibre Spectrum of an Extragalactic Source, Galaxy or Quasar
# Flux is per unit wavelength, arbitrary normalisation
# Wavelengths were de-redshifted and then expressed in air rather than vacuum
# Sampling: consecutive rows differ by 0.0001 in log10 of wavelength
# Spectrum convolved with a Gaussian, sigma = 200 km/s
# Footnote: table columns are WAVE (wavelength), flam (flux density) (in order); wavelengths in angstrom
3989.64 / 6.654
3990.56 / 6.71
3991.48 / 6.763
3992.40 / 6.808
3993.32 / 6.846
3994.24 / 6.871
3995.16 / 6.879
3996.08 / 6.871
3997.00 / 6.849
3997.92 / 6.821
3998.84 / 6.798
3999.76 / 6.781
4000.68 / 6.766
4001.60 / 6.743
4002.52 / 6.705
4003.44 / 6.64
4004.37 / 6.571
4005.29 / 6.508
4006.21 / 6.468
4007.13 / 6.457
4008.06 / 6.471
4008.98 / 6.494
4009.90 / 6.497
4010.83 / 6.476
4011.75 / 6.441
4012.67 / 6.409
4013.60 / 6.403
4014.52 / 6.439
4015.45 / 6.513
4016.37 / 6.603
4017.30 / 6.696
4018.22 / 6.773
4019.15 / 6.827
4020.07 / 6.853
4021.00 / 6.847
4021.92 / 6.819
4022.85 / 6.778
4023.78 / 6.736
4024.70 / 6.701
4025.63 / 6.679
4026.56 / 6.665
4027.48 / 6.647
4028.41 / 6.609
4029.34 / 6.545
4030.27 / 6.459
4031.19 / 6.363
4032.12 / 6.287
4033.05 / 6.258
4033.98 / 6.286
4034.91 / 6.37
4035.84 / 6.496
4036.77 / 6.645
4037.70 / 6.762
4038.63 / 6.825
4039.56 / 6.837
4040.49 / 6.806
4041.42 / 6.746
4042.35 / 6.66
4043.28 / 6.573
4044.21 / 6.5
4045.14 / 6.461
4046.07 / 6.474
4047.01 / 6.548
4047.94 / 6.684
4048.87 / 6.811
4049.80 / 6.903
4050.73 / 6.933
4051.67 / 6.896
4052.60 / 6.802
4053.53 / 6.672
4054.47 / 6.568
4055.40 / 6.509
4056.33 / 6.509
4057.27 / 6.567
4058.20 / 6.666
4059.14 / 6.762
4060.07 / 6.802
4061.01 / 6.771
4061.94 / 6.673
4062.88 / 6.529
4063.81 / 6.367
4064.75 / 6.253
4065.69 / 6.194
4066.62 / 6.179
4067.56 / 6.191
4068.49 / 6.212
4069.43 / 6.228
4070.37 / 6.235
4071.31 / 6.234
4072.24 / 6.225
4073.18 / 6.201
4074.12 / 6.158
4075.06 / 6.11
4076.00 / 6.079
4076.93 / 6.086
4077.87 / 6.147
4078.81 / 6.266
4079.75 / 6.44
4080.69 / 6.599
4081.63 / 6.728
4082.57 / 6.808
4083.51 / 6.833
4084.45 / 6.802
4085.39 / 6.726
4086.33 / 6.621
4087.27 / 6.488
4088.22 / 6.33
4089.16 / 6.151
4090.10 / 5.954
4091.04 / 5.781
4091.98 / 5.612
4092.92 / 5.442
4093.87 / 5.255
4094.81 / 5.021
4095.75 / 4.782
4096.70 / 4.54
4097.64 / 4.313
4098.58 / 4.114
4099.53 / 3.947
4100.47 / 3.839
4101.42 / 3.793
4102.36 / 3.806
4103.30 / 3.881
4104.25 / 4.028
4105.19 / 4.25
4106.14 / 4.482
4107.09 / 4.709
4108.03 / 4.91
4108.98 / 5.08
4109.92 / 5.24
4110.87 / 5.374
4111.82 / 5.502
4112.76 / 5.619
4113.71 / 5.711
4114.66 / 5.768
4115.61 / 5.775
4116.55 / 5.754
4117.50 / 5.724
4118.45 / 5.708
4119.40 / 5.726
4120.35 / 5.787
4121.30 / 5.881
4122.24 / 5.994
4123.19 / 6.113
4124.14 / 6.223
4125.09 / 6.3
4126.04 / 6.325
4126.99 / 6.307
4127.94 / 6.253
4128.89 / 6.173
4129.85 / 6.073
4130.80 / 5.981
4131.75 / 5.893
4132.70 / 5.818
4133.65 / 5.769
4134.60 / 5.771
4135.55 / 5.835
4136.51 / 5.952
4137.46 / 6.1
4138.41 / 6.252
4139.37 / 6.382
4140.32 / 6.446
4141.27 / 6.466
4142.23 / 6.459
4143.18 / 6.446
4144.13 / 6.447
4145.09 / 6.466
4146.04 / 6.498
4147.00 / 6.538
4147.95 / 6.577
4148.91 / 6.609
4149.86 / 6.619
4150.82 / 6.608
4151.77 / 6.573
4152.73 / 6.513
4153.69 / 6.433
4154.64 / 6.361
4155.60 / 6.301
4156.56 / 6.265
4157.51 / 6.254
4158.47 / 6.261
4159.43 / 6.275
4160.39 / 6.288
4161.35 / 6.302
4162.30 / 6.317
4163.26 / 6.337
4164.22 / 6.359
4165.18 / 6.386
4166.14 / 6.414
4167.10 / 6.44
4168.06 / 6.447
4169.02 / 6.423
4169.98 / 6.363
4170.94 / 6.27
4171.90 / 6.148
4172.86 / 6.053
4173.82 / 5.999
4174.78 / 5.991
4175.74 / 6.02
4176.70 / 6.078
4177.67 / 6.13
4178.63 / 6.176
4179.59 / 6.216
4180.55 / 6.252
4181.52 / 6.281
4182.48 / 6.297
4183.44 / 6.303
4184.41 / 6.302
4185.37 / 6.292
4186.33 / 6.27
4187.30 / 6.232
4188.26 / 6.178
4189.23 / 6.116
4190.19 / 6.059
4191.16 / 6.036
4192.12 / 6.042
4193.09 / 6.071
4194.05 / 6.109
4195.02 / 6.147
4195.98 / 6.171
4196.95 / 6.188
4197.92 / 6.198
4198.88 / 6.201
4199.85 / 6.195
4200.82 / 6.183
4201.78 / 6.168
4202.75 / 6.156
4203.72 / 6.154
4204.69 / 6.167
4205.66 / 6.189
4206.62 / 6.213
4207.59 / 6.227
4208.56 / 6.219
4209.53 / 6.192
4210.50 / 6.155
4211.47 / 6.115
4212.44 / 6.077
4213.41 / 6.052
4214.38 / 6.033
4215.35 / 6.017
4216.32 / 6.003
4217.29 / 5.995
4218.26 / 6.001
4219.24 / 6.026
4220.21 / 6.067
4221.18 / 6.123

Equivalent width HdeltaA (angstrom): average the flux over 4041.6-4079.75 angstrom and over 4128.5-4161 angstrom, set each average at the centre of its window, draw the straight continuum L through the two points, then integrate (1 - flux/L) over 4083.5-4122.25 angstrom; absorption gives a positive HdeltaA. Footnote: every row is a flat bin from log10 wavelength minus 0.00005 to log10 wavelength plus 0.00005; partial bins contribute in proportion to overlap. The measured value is 6.6 angstrom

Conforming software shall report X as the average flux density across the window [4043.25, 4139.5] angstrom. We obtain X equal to 5.93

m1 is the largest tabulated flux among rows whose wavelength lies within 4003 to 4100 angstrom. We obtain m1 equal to 6.933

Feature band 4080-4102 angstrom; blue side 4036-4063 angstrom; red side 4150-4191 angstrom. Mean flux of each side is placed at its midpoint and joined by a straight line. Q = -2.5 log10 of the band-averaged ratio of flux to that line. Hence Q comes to 0.17 mag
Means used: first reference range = 6.69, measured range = 5.58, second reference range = 6.28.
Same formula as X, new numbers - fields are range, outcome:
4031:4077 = 6.5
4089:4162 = 5.73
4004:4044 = 6.59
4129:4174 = 6.29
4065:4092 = 6.31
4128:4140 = 6.01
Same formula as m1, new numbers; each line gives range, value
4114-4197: 6.619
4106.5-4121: 5.787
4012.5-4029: 6.853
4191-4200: 6.201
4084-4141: 6.802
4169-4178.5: 6.423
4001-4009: 6.743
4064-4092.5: 6.833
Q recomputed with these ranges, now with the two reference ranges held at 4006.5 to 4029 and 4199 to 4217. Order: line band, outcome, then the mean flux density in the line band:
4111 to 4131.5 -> 0.08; 5.93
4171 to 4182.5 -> 0.01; 6.14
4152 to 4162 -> -0.01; 6.33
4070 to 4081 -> 0.04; 6.23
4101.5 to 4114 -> 0.32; 4.77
